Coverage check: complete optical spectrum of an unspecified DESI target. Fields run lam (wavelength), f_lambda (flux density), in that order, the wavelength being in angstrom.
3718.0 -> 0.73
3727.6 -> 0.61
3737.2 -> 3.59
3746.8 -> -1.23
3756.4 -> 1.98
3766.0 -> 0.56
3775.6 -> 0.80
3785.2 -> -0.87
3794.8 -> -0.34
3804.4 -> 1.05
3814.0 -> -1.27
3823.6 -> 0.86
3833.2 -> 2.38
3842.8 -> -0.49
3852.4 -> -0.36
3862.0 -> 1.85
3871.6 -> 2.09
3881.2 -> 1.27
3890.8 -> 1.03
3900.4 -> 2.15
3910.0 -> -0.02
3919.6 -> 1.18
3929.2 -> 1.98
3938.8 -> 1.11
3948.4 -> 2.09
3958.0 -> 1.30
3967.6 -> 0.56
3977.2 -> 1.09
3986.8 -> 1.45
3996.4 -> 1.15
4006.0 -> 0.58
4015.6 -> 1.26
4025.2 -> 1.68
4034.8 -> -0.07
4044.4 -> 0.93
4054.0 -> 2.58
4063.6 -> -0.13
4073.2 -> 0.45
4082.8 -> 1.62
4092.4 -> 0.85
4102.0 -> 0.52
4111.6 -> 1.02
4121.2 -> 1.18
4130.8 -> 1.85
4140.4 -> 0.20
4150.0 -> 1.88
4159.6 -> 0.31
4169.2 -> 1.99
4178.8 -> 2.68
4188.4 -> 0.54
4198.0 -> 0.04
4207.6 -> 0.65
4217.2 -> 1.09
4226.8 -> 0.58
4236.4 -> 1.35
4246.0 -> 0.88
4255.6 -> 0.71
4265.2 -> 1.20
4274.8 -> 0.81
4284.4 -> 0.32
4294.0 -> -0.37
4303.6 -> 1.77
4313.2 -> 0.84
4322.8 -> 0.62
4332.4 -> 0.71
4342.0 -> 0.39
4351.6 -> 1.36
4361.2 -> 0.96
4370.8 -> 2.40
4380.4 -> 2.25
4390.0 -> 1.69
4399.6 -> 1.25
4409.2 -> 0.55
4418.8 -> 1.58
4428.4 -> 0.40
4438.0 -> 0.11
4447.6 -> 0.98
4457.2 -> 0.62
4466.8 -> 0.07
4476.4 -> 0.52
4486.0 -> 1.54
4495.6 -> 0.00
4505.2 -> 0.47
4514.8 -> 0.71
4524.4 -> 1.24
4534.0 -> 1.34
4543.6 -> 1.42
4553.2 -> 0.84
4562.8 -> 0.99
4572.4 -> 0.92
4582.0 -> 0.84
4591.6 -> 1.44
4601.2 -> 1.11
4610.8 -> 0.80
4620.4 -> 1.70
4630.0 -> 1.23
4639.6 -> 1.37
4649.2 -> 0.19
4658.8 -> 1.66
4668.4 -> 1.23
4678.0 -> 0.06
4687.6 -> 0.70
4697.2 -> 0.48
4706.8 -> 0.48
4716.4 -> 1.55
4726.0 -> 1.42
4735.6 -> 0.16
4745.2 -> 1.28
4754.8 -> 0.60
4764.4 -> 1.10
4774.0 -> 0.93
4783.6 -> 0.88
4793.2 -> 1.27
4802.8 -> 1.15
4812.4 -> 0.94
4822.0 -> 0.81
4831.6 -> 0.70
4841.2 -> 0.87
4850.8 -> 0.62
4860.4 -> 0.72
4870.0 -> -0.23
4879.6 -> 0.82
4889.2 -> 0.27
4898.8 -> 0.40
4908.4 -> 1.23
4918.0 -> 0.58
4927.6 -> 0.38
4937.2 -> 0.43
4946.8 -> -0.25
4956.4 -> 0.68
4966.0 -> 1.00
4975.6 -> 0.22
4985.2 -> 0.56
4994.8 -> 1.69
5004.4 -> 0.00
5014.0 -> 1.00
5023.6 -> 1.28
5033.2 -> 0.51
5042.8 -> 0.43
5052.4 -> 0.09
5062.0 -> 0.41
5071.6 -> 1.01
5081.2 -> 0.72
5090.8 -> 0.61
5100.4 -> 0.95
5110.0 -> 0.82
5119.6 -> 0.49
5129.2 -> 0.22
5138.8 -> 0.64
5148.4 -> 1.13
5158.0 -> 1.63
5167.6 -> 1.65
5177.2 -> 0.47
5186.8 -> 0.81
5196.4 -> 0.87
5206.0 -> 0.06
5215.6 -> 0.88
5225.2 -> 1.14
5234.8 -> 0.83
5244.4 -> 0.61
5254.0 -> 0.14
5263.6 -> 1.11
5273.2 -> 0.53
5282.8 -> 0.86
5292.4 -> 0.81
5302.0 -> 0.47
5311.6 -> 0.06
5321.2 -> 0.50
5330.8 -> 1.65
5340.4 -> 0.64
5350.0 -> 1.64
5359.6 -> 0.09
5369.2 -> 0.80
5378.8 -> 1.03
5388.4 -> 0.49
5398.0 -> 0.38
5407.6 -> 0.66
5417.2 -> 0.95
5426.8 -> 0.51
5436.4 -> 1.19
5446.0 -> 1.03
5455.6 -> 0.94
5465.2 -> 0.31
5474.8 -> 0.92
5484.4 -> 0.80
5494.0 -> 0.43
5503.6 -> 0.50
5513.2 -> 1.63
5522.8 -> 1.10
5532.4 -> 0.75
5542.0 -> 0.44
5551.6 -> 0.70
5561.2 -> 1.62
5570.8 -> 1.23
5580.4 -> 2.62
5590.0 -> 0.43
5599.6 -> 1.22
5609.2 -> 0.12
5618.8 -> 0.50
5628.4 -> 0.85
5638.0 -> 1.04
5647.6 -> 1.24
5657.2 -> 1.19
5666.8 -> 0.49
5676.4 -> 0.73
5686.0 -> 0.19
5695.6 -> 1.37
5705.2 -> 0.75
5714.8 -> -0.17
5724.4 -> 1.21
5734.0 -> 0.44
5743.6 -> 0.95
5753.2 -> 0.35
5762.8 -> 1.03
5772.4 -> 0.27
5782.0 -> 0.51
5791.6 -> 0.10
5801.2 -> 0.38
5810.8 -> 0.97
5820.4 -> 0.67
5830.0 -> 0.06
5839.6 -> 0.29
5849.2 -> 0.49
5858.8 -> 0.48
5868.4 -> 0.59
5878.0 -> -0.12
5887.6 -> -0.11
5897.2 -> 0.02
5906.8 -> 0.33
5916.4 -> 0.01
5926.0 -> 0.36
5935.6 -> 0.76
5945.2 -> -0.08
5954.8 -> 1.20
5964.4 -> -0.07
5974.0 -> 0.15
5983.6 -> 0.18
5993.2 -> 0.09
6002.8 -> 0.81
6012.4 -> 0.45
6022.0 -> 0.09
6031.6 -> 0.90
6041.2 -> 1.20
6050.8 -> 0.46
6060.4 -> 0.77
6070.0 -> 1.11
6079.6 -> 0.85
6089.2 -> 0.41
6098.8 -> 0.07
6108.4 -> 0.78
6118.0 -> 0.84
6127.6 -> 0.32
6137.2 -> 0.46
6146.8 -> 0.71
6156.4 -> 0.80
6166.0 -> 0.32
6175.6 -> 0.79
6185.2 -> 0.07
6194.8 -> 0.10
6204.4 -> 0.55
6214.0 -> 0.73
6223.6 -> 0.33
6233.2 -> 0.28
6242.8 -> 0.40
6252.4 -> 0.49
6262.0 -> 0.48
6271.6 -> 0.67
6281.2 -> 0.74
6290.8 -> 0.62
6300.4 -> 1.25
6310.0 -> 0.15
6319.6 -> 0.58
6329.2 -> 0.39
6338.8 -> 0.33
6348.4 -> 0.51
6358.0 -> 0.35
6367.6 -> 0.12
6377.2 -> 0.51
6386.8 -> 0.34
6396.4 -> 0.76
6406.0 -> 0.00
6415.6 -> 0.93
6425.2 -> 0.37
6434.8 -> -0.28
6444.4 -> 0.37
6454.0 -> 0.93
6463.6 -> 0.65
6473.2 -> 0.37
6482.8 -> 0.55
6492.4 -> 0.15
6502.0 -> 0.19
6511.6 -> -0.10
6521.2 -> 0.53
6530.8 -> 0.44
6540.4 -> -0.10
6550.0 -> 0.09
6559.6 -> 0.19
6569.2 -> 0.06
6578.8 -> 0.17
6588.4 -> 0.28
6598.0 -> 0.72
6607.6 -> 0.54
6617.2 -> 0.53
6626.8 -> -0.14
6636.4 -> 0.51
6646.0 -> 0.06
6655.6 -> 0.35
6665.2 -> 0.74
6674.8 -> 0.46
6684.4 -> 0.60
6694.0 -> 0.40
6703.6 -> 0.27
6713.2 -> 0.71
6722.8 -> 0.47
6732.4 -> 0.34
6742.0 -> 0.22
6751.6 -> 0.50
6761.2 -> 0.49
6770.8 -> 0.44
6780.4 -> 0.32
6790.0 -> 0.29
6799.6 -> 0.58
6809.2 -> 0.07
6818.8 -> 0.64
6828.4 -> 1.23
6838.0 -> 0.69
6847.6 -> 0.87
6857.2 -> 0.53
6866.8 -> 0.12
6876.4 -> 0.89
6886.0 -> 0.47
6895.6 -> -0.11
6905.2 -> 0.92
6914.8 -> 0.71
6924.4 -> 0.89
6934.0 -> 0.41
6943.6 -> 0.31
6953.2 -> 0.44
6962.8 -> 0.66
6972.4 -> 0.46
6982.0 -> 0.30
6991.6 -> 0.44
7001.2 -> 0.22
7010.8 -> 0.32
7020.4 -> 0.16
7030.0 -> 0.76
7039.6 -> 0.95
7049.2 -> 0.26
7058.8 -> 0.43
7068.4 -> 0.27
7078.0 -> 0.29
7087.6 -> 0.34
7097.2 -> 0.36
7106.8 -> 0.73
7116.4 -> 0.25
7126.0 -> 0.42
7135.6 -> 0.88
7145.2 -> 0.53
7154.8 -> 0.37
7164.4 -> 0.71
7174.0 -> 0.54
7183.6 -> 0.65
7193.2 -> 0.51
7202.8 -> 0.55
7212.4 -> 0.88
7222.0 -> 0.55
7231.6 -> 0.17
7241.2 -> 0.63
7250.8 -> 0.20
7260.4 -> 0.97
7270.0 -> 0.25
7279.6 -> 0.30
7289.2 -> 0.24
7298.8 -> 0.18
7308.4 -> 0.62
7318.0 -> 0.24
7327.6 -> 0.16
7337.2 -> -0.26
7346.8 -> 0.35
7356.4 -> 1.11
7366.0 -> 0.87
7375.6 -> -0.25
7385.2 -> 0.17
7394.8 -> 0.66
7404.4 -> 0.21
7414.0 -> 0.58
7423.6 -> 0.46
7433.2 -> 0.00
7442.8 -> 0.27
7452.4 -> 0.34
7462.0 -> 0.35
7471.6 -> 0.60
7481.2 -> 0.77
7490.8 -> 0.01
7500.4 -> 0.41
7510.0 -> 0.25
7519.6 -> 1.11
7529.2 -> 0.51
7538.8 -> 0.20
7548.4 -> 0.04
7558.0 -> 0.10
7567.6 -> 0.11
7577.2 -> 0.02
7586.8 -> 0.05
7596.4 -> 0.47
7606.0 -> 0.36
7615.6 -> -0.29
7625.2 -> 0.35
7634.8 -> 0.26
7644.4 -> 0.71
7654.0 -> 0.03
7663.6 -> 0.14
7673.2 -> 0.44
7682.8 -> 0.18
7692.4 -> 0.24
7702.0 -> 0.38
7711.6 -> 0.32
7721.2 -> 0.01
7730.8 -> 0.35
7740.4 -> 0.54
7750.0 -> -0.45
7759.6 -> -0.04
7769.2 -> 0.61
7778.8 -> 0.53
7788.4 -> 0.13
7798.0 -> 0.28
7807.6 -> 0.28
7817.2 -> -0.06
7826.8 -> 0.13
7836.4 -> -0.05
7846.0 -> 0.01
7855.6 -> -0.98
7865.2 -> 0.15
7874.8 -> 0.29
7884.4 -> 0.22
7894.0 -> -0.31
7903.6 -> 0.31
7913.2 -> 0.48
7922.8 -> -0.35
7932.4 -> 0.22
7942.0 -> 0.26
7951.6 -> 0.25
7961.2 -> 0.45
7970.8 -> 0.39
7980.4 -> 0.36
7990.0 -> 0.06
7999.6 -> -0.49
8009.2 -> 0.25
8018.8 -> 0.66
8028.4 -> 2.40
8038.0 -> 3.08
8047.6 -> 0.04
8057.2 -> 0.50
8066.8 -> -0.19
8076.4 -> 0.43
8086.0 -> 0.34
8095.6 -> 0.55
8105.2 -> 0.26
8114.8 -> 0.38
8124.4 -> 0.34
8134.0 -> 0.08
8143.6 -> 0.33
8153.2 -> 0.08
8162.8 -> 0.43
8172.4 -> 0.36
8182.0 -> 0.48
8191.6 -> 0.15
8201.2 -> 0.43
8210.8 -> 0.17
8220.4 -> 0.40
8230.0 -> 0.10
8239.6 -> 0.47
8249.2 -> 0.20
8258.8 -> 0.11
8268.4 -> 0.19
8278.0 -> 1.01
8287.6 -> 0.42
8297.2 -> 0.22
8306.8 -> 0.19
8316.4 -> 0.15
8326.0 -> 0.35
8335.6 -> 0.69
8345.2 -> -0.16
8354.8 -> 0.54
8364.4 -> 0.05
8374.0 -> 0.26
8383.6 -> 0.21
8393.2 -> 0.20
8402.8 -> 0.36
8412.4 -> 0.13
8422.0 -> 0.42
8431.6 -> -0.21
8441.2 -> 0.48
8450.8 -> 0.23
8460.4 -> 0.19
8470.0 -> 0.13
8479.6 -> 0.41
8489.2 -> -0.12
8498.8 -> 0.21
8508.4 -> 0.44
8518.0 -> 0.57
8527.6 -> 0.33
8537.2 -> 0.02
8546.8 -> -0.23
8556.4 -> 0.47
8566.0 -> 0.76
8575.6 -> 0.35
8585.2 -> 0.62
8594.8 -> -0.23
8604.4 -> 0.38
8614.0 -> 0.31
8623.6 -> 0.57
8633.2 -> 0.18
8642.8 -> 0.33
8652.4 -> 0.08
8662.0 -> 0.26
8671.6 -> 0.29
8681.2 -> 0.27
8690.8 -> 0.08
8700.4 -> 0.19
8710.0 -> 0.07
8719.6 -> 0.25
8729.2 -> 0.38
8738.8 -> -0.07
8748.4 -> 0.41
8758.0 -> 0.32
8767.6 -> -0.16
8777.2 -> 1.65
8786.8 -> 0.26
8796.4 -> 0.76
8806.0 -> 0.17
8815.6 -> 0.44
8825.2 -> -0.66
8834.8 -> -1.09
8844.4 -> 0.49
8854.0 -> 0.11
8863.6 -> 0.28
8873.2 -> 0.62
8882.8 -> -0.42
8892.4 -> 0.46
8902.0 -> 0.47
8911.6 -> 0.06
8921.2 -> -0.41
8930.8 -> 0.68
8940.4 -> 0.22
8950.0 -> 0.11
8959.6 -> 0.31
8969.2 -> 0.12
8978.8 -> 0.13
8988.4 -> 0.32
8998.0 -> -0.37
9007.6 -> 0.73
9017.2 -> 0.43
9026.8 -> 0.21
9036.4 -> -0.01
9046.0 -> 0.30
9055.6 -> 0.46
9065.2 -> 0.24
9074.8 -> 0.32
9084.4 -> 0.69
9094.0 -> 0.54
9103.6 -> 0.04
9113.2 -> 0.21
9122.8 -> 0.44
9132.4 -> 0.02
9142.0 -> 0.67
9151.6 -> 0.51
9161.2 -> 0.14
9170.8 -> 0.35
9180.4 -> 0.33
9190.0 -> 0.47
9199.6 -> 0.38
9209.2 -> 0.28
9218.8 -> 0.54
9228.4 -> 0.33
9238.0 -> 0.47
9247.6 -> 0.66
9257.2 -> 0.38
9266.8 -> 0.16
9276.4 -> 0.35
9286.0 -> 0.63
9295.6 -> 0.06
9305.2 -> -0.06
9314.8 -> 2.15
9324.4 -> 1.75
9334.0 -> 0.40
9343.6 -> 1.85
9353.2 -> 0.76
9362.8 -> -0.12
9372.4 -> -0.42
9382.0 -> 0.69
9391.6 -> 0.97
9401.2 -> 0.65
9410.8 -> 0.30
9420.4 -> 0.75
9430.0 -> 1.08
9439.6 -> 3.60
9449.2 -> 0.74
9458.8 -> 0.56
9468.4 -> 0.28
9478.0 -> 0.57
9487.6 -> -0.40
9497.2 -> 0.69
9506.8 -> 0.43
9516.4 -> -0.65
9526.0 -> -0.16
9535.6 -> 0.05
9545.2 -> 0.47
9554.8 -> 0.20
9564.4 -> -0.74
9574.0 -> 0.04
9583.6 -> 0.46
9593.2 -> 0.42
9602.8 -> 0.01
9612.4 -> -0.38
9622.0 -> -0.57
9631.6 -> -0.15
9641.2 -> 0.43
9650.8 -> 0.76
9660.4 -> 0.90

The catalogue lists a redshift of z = 1.155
